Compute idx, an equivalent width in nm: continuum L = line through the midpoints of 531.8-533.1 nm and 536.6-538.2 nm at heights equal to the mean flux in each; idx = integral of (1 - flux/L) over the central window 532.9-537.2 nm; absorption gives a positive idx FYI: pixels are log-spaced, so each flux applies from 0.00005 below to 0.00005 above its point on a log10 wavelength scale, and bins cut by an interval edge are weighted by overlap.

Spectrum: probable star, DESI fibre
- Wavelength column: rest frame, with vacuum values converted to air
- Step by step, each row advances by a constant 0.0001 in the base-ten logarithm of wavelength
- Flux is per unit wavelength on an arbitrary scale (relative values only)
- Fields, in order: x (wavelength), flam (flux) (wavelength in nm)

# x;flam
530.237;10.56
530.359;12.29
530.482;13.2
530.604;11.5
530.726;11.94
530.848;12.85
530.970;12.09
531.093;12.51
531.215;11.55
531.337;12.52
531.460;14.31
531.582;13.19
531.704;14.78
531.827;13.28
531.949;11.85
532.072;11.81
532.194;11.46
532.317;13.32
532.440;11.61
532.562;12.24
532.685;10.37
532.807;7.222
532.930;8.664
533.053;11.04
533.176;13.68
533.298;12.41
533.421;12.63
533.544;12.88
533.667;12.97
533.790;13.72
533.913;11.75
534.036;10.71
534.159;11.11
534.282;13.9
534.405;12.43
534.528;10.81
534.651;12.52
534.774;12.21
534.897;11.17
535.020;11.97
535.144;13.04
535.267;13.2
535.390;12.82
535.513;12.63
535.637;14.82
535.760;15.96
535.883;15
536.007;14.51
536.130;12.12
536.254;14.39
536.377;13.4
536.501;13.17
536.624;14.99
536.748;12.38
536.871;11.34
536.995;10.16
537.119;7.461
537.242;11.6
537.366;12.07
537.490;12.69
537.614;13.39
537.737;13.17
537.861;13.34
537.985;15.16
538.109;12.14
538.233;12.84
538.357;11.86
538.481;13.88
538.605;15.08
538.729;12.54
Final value -0.31 nm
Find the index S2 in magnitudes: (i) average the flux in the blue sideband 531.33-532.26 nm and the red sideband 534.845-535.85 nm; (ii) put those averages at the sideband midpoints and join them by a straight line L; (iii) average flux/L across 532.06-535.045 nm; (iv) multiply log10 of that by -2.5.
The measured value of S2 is 0.11 mag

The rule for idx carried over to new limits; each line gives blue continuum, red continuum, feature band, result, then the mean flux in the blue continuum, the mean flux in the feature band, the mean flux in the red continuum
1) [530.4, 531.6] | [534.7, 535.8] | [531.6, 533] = 0.12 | 12.5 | 11.6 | 13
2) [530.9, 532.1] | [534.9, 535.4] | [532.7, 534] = 0.11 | 12.8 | 11.6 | 12.6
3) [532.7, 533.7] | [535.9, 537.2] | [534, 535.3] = -0.03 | 11.3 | 12.1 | 12.5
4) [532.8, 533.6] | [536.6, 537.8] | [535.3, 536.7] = -0.27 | 11.5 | 14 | 11.8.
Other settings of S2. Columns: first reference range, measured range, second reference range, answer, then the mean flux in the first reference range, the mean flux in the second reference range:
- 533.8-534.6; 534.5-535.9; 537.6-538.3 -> -0.06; 11.9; 13.3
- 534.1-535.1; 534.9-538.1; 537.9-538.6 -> -0.02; 12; 13.3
